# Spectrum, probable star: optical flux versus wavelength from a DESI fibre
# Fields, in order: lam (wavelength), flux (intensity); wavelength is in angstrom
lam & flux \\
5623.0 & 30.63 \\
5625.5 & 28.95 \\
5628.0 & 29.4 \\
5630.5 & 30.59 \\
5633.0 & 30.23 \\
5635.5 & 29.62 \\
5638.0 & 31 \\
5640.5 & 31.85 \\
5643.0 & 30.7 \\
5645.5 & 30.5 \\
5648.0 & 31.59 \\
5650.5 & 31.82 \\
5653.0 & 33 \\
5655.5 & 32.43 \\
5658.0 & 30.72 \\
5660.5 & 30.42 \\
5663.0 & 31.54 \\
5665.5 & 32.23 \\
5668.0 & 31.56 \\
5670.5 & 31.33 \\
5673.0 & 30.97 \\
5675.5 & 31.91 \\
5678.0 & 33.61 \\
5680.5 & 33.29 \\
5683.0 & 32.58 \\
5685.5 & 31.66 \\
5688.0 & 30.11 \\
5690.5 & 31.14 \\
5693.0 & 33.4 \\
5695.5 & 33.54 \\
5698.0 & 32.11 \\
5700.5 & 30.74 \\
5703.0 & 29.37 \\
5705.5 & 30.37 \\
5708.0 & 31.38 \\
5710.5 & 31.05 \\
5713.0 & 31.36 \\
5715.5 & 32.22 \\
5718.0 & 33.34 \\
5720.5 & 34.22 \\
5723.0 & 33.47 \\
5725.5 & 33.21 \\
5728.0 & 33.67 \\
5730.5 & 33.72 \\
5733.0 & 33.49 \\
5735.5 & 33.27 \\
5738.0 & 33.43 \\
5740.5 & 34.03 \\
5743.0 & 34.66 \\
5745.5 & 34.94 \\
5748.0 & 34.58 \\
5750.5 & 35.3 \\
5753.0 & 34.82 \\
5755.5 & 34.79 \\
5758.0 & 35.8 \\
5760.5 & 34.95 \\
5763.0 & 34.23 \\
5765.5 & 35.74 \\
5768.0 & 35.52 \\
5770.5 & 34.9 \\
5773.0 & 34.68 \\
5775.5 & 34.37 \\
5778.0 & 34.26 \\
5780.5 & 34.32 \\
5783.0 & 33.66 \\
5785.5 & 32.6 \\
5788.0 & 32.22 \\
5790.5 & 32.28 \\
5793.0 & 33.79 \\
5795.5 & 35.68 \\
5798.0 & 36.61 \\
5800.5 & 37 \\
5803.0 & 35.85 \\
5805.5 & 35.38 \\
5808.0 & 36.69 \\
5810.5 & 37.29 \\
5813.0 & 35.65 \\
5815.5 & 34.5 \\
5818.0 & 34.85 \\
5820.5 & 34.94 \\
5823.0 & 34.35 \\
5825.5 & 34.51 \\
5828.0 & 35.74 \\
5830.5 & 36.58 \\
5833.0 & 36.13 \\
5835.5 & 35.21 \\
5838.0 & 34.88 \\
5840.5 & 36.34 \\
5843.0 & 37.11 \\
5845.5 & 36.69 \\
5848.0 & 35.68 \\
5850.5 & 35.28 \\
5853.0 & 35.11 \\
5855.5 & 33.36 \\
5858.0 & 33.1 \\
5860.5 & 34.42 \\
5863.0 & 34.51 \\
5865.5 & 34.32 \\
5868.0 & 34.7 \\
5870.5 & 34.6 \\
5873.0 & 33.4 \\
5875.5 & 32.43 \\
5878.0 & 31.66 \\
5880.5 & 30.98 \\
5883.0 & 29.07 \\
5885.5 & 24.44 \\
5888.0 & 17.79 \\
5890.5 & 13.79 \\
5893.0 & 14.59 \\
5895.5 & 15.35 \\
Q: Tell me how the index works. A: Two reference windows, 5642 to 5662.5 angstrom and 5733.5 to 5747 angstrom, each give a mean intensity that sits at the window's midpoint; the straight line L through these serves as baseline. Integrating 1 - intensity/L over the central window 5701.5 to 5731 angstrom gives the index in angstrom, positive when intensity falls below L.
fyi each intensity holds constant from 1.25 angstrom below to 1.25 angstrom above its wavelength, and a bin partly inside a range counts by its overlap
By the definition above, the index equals 1.0 angstrom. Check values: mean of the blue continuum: 31.4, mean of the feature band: 32.2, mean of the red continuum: 34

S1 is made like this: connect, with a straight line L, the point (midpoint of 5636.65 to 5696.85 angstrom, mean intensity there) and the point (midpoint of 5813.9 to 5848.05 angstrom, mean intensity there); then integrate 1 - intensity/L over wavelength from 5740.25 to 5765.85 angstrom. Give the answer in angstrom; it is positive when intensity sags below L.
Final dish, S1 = -0.9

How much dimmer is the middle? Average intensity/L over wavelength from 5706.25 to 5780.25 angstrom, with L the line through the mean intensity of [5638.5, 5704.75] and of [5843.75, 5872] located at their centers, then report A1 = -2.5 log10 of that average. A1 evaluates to -0.036 mag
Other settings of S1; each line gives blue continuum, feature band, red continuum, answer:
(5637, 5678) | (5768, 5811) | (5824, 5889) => -2.58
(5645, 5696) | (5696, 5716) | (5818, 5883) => 0.78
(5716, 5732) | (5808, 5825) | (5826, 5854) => 0.02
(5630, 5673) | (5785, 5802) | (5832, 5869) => -0.20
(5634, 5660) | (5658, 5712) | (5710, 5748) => 1.10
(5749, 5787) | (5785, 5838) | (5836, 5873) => -0.55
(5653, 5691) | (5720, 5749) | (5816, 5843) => -0.59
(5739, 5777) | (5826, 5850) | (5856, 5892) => -3.45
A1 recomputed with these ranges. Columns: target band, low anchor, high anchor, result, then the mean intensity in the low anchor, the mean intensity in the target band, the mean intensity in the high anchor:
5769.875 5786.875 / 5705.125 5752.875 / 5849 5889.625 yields -0.04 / 33.3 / 34.1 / 31.7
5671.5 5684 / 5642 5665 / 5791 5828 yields -0.01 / 31.4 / 32.4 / 35.4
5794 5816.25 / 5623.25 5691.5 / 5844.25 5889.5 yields -0.13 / 31.3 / 36.1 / 32.2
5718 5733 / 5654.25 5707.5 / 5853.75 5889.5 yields -0.07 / 31.7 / 33.6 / 31.3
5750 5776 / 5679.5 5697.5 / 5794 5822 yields -0.02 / 32.2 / 35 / 35.8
